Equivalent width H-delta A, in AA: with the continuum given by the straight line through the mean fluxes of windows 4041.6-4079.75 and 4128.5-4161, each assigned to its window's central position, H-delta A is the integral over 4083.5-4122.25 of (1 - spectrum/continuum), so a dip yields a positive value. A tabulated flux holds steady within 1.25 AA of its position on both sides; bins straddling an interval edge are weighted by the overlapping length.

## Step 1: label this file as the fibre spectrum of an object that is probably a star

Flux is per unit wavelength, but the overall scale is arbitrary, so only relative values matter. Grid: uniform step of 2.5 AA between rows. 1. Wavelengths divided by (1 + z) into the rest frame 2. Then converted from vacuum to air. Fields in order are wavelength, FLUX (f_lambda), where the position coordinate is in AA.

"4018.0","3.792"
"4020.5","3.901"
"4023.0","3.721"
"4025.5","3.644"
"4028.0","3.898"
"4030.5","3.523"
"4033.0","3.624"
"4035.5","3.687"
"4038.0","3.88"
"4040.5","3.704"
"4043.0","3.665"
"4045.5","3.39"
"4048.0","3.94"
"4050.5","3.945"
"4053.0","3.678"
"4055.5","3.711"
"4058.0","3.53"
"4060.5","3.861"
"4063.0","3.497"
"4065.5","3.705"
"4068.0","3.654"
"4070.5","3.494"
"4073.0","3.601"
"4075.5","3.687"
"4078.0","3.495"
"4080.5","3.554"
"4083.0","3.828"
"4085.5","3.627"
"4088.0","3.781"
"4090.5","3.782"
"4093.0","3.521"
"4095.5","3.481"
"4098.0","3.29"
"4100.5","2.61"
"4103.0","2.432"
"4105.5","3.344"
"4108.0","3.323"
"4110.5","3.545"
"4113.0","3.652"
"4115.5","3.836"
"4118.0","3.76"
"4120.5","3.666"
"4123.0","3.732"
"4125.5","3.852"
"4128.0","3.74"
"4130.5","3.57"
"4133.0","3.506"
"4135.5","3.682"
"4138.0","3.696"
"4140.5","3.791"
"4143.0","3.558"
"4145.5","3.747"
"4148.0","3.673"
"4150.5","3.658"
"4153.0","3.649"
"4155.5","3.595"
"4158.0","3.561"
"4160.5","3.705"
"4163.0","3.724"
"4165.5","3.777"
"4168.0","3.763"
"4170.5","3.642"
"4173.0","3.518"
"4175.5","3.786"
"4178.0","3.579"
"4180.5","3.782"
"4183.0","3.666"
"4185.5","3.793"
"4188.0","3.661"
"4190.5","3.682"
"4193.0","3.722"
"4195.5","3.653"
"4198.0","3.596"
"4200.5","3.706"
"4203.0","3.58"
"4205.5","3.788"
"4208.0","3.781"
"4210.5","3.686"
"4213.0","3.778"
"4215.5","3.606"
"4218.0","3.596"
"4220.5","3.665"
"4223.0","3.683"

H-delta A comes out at 2.1 AA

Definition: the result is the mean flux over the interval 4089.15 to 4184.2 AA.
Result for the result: 3.58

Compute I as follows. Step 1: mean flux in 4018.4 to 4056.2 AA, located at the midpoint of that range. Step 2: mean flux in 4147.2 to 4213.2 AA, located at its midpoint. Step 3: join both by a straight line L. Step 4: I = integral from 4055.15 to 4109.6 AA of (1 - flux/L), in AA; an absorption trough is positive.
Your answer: 3.3 AA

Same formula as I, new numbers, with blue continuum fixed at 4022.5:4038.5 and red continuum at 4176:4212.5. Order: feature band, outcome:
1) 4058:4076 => 0.3 AA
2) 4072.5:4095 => 0.3 AA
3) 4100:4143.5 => 2.0 AA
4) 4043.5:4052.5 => -0.1 AA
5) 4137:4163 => 0.2 AA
